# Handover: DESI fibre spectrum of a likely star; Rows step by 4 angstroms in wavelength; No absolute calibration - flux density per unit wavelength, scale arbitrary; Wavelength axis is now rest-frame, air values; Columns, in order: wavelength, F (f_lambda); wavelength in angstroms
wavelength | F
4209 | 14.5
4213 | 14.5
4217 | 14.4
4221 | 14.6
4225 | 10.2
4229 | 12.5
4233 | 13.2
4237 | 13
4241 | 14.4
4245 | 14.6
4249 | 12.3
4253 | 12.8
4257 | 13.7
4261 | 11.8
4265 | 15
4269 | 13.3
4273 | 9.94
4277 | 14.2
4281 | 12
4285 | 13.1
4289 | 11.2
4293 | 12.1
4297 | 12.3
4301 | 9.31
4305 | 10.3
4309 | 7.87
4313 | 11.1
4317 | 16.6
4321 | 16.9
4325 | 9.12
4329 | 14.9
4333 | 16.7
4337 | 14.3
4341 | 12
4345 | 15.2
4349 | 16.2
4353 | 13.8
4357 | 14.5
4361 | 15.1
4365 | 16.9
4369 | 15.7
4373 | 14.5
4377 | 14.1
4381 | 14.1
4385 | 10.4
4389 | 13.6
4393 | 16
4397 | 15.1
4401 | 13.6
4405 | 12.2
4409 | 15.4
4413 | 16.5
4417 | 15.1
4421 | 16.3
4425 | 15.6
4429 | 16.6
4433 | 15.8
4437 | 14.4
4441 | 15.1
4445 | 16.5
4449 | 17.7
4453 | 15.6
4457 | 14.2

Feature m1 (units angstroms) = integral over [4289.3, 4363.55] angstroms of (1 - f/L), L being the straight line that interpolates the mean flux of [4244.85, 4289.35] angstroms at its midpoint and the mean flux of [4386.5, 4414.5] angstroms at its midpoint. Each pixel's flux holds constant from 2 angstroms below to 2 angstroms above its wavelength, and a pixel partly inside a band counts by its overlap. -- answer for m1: 2.07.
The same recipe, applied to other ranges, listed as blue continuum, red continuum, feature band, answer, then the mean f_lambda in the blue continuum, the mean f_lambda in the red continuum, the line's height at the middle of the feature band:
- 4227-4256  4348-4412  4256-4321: 6.81 angstroms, 13.3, 14.5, 13.7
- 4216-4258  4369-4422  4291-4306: 2.87 angstroms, 13.2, 14.4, 13.7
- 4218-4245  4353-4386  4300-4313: 4.16 angstroms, 13.2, 14.5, 13.9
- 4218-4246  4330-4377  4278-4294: 2.00 angstroms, 13.2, 15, 14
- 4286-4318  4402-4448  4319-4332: -1.98 angstroms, 11.2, 15.4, 12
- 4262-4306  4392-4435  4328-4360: -2.69 angstroms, 12.1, 15.3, 13.6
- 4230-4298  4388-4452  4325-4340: -0.30 angstroms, 12.9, 15.4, 14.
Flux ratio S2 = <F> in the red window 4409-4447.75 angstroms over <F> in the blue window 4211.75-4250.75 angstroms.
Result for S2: 1.18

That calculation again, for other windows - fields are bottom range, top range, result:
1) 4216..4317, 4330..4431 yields 1.19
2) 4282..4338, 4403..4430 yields 1.23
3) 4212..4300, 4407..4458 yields 1.22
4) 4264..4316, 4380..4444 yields 1.26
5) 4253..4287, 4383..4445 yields 1.15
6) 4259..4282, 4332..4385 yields 1.15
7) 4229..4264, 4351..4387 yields 1.08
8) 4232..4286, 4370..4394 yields 1.05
